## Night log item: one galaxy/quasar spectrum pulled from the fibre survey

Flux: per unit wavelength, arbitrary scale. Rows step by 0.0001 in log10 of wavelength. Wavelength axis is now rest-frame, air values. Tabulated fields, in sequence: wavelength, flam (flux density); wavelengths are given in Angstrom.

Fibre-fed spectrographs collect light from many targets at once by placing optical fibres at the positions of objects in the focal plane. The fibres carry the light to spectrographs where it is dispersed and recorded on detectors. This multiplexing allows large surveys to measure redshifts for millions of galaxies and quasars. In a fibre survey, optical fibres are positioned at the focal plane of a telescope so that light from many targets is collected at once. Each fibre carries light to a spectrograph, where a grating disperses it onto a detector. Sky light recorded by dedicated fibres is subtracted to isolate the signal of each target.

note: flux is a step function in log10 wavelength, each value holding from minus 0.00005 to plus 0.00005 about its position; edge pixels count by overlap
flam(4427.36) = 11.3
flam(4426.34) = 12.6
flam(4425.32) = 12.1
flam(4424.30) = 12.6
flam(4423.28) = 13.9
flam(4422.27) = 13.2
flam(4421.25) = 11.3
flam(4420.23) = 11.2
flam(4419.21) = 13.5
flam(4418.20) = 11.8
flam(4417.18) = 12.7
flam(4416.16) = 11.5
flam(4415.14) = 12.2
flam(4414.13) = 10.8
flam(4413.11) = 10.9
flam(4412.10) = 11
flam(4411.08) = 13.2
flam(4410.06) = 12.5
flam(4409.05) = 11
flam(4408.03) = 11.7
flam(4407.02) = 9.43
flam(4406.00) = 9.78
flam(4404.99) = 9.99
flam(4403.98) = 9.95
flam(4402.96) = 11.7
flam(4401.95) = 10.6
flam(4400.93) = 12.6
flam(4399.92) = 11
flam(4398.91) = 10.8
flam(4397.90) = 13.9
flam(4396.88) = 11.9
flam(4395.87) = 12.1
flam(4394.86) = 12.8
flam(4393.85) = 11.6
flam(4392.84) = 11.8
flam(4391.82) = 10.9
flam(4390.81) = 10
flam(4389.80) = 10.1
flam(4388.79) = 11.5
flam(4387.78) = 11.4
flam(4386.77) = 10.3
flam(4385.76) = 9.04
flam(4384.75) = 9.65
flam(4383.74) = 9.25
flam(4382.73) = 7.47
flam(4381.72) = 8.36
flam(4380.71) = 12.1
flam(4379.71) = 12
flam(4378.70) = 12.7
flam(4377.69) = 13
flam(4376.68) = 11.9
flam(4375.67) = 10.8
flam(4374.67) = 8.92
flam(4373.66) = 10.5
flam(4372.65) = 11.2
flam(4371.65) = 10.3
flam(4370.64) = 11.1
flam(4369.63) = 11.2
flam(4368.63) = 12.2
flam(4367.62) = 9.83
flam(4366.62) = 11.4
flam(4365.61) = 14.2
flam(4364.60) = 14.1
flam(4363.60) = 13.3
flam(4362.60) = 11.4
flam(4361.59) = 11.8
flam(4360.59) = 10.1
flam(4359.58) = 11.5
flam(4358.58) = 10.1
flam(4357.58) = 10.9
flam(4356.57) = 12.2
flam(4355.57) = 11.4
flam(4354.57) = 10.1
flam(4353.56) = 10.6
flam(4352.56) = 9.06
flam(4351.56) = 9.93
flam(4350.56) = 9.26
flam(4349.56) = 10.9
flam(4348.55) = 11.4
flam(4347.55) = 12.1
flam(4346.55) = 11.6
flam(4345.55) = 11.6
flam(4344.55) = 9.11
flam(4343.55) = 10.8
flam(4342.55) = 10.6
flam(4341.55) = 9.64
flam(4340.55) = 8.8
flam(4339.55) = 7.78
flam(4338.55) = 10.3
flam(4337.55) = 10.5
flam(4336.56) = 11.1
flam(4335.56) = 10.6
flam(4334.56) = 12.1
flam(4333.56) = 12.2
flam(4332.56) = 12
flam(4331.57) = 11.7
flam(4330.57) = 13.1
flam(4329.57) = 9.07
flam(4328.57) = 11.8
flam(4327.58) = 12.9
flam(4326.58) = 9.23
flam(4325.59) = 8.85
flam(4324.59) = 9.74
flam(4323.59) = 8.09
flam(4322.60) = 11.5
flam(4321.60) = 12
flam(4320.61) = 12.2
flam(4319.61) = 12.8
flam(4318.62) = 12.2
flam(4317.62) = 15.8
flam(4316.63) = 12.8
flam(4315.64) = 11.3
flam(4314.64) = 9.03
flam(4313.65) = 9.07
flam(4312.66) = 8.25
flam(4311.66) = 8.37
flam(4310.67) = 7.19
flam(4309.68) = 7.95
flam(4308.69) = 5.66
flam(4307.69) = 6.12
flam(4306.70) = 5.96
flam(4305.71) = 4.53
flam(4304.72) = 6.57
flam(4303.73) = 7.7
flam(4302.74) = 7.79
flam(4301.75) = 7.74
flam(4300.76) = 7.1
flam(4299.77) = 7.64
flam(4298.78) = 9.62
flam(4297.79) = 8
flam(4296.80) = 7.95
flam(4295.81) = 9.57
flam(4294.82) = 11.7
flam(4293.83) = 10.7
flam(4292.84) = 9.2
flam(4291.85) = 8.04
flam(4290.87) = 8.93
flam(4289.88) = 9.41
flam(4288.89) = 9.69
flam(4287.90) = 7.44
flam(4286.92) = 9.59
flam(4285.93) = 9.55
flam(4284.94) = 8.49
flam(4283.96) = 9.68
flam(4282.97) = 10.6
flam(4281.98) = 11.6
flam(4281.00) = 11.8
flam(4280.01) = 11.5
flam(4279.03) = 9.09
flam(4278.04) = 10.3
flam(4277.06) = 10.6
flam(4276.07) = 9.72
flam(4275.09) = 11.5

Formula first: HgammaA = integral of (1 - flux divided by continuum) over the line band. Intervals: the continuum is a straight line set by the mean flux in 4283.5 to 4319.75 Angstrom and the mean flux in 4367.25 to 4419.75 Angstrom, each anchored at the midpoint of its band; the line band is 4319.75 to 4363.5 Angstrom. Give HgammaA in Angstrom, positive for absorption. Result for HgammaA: -4.2 Angstrom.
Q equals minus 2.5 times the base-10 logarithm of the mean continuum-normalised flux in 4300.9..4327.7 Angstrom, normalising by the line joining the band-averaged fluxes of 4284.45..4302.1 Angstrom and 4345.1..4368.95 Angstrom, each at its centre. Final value 0.06 mag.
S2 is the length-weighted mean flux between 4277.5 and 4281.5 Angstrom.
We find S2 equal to 10.7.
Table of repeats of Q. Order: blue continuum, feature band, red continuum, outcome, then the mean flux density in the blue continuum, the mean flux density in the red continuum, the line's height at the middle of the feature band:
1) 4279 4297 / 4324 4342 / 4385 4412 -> -0.03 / 9.76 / 11.2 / 10.3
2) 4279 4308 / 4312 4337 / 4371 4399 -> -0.17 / 8.79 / 10.9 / 9.52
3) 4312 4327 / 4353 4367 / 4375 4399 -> -0.06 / 10.8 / 11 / 11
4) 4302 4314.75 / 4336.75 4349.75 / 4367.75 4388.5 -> -0.16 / 7.2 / 10.7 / 8.93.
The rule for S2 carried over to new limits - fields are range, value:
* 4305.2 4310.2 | 6.05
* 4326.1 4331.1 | 11.2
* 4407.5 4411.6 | 12.1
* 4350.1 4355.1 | 9.81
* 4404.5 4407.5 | 9.73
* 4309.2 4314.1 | 8.16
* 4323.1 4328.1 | 9.78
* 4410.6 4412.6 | 12.1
